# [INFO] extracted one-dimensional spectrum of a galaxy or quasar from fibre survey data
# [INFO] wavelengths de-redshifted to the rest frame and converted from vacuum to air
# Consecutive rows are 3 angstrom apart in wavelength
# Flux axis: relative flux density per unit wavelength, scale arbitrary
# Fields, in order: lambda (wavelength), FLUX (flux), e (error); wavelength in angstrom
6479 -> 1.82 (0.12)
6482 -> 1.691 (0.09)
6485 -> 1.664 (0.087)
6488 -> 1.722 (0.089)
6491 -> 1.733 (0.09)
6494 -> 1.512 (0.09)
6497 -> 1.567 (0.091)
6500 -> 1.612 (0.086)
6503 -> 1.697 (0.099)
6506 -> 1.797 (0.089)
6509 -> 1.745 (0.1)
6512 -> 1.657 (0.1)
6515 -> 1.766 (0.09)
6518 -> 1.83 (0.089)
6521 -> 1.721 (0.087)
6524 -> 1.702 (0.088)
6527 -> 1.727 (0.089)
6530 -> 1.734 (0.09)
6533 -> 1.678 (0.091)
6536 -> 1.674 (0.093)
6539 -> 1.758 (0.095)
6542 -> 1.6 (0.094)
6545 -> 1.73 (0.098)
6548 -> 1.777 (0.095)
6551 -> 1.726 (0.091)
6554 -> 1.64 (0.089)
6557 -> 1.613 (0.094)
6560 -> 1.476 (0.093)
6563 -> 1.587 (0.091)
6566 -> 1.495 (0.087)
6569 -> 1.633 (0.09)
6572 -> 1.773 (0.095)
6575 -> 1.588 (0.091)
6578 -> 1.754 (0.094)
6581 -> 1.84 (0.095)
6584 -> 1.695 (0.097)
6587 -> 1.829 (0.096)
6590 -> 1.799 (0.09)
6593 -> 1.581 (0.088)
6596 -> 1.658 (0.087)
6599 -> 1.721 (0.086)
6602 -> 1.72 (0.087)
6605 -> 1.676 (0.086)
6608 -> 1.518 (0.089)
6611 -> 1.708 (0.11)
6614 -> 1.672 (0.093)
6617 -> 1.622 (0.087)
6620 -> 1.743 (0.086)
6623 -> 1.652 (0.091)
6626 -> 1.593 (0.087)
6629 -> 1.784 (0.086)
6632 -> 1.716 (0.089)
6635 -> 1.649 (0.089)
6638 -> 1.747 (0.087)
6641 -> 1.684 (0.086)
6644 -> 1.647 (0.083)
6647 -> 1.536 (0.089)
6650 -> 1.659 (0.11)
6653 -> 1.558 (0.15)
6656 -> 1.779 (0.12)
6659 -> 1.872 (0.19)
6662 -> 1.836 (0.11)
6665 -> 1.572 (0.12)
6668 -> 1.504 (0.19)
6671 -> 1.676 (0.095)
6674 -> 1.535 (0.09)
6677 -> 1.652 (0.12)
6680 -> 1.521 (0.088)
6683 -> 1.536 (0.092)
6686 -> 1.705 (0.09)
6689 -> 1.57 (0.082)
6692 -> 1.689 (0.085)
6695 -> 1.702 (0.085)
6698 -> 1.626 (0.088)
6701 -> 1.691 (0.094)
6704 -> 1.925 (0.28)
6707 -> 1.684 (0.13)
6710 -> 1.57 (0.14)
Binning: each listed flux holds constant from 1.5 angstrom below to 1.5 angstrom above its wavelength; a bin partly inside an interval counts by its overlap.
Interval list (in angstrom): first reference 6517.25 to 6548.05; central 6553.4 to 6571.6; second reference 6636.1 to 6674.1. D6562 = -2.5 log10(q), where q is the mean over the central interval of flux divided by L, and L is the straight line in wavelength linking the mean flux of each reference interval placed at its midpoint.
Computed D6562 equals 0.080 mag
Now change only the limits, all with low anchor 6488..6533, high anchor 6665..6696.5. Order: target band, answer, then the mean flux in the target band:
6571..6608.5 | -0.033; 1.71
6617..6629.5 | -0.025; 1.68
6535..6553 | -0.018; 1.71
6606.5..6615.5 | 0.008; 1.63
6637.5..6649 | -0.012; 1.65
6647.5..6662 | -0.062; 1.72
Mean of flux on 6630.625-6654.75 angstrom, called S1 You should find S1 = 1.65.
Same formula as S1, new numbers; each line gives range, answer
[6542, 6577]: 1.64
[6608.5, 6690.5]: 1.65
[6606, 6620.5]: 1.65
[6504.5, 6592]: 1.7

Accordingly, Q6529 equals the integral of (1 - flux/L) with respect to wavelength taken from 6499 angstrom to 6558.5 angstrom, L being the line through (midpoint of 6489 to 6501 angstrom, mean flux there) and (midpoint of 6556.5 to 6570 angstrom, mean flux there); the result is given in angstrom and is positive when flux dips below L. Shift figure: -4.8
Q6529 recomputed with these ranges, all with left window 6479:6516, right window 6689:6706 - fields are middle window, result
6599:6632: 0.53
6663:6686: 1.66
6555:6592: 0.51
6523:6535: -0.14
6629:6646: 0.11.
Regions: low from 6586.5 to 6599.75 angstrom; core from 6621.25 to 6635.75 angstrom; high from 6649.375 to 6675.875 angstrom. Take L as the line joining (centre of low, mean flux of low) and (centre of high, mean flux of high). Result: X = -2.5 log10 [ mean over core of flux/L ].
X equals 0.004 mag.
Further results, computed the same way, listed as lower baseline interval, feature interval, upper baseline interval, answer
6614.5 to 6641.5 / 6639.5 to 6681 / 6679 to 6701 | 0.01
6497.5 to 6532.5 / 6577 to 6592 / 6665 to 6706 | -0.06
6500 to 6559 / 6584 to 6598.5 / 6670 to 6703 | -0.02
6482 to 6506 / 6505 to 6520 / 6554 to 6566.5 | -0.08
